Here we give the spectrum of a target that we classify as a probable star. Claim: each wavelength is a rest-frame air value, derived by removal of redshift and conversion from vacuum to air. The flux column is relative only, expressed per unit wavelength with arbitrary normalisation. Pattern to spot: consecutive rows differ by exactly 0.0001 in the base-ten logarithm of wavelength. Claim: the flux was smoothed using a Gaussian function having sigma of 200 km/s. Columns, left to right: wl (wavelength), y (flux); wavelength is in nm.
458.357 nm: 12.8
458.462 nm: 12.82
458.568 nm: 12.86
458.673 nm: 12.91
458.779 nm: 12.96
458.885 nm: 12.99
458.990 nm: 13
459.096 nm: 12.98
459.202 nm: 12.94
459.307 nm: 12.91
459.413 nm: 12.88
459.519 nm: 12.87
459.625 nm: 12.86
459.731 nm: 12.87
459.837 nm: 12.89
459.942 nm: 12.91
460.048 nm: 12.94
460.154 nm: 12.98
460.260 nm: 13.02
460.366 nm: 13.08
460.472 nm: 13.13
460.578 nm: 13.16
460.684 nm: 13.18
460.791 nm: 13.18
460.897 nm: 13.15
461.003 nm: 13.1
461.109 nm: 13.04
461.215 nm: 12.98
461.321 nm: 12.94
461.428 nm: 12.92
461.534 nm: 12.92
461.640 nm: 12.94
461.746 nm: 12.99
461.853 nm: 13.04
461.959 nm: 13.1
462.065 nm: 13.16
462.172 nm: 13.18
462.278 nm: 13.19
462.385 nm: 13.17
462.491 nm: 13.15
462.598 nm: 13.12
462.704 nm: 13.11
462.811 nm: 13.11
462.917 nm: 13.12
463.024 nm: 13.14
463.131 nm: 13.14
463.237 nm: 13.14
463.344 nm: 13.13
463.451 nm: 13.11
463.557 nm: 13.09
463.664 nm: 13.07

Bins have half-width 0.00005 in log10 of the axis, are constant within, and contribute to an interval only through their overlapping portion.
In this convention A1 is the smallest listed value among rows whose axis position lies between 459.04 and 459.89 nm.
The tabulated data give 12.86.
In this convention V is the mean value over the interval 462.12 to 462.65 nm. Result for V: 13.2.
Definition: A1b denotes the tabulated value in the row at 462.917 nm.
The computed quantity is 13.12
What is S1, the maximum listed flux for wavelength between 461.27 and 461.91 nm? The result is 13.04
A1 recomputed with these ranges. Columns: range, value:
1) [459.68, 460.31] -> 12.87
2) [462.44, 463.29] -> 13.11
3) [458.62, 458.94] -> 12.91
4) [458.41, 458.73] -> 12.82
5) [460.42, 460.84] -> 13.13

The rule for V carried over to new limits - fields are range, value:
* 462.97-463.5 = 13.1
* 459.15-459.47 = 12.9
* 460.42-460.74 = 13.1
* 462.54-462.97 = 13.1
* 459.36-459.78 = 12.9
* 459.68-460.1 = 12.9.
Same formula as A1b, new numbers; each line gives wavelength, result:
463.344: 13.13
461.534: 12.92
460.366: 13.08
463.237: 13.14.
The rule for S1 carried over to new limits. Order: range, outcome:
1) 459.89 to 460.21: 12.98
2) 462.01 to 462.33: 13.19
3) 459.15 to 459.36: 12.94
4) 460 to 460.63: 13.16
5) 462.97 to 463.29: 13.14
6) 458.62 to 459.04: 13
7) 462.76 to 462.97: 13.12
